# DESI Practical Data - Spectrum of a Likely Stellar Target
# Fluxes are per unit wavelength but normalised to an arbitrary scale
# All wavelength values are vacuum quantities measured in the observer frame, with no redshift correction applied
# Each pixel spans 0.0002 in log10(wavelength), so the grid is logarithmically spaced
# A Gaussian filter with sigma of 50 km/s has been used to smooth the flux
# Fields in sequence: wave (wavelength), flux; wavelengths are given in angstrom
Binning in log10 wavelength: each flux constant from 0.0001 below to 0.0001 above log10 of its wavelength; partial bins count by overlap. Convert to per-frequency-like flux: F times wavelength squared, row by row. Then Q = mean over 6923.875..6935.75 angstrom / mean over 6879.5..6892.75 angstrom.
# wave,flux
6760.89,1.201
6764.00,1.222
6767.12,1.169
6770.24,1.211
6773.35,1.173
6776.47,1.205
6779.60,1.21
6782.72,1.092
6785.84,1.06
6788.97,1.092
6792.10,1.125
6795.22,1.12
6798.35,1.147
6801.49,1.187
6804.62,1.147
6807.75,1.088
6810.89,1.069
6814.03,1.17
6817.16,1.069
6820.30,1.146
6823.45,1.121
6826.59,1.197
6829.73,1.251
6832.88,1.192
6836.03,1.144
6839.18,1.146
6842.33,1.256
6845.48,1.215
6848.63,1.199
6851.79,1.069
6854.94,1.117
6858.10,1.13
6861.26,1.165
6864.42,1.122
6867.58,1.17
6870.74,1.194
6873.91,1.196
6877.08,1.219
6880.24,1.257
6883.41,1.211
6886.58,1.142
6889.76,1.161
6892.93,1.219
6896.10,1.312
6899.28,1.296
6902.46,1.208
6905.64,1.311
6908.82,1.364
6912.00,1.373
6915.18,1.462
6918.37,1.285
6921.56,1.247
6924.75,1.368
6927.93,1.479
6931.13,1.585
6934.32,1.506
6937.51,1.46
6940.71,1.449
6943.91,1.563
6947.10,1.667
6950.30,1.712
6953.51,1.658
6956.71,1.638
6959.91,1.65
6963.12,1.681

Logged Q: 1.3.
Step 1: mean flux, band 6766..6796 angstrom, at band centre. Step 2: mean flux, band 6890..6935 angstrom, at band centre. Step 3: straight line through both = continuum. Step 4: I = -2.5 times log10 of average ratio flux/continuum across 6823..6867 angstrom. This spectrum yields 0.07 mag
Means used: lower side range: 1.15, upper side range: 1.35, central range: 1.17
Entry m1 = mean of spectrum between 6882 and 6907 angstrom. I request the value 1.23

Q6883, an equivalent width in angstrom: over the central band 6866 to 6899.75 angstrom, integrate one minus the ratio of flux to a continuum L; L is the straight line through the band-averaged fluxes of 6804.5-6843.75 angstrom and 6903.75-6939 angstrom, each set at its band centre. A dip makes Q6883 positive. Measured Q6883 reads 2.3 angstrom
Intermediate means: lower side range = 1.15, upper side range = 1.4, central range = 1.21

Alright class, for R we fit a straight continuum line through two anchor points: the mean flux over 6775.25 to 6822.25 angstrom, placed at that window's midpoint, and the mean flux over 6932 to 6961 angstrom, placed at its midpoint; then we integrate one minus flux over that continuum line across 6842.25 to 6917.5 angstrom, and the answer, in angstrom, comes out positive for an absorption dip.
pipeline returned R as 8.6 angstrom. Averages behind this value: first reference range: 1.13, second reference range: 1.59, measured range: 1.22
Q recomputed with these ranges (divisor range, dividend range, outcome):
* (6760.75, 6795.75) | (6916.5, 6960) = 1.37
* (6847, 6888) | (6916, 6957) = 1.31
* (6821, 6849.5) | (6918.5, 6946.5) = 1.26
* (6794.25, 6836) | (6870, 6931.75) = 1.16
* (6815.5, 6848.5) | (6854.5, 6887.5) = 1.01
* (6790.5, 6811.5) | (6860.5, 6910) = 1.11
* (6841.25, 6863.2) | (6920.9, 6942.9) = 1.28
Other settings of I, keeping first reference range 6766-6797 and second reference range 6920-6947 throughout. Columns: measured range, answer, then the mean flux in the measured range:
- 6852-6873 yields 0.152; 1.15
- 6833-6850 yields 0.072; 1.19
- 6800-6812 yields 0.068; 1.12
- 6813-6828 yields 0.082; 1.14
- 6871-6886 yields 0.118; 1.21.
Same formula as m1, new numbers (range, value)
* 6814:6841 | 1.16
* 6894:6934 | 1.36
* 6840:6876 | 1.17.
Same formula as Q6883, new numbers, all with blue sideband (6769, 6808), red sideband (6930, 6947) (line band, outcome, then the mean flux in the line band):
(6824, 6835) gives 0.41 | 1.2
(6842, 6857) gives 1.57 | 1.16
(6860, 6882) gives 2.67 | 1.19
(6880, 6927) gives 4.98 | 1.28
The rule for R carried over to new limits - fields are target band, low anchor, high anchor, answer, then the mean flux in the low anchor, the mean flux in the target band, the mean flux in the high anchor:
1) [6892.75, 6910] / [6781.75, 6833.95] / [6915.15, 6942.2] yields 0.9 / 1.13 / 1.29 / 1.42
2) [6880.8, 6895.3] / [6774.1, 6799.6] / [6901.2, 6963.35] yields 1.9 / 1.13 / 1.2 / 1.48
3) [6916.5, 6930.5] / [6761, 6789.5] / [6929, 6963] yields 1.6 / 1.16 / 1.36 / 1.59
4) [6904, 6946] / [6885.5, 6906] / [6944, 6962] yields 0.8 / 1.23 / 1.42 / 1.66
